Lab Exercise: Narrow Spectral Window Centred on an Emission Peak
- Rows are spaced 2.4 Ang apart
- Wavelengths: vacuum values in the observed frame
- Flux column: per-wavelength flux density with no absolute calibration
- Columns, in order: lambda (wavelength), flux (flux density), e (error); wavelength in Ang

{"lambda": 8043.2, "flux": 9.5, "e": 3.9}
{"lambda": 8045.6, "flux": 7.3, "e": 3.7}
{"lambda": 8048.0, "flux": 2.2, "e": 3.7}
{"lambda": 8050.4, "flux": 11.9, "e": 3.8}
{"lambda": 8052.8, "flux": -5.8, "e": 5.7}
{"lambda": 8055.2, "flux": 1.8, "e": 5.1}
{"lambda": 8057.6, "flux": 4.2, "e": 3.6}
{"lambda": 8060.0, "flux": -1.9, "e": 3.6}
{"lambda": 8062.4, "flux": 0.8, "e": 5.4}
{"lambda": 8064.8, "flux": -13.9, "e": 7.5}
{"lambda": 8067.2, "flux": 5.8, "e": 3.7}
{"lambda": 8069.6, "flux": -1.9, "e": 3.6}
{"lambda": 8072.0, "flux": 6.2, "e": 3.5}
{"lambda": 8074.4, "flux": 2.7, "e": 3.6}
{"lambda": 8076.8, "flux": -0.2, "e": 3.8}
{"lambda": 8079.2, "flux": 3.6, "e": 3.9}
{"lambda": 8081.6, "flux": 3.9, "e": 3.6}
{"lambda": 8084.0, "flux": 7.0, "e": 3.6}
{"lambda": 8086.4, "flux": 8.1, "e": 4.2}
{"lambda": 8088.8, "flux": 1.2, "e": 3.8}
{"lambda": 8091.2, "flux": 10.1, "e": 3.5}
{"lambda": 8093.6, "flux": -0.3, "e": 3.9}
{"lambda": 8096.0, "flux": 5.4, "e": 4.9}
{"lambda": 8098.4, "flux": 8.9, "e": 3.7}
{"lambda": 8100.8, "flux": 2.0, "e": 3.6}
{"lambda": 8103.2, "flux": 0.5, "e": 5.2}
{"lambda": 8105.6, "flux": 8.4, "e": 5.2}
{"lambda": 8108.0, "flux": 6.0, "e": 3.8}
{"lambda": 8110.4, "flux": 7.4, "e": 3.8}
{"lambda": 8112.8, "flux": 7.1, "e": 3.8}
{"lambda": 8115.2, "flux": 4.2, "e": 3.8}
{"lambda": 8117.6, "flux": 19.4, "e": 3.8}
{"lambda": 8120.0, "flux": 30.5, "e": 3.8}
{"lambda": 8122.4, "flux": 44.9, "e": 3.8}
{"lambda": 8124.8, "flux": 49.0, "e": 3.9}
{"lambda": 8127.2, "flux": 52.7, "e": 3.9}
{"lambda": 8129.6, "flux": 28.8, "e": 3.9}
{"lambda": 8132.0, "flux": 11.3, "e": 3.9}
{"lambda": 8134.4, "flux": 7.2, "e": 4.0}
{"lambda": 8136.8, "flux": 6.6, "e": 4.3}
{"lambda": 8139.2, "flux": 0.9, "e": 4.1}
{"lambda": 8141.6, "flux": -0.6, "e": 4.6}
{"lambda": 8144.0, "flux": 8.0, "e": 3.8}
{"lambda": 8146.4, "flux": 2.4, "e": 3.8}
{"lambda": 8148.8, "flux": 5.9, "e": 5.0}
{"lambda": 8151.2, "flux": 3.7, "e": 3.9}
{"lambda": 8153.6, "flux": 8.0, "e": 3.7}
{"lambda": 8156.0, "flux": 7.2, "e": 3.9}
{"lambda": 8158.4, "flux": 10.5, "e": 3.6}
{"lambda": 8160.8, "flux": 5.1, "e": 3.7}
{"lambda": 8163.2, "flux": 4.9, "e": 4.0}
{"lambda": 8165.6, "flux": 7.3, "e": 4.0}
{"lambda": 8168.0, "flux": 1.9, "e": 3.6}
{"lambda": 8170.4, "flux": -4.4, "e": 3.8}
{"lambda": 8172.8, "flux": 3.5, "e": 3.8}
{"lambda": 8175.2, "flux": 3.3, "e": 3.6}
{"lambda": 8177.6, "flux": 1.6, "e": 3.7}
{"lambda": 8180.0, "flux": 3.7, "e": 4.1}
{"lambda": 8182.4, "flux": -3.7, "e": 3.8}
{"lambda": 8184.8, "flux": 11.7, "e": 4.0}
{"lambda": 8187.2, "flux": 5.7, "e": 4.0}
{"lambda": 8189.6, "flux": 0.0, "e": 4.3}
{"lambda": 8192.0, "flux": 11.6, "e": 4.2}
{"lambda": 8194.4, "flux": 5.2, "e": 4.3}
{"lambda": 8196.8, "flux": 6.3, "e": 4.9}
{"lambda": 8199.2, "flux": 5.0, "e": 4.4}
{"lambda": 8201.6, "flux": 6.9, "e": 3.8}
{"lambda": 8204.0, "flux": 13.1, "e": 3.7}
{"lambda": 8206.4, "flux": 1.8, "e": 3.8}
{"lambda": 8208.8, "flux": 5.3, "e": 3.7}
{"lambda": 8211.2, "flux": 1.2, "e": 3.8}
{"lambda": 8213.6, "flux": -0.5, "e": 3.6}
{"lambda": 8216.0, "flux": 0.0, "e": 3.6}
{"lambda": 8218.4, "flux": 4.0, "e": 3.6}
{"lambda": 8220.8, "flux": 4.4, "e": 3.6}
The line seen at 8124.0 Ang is [O II]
